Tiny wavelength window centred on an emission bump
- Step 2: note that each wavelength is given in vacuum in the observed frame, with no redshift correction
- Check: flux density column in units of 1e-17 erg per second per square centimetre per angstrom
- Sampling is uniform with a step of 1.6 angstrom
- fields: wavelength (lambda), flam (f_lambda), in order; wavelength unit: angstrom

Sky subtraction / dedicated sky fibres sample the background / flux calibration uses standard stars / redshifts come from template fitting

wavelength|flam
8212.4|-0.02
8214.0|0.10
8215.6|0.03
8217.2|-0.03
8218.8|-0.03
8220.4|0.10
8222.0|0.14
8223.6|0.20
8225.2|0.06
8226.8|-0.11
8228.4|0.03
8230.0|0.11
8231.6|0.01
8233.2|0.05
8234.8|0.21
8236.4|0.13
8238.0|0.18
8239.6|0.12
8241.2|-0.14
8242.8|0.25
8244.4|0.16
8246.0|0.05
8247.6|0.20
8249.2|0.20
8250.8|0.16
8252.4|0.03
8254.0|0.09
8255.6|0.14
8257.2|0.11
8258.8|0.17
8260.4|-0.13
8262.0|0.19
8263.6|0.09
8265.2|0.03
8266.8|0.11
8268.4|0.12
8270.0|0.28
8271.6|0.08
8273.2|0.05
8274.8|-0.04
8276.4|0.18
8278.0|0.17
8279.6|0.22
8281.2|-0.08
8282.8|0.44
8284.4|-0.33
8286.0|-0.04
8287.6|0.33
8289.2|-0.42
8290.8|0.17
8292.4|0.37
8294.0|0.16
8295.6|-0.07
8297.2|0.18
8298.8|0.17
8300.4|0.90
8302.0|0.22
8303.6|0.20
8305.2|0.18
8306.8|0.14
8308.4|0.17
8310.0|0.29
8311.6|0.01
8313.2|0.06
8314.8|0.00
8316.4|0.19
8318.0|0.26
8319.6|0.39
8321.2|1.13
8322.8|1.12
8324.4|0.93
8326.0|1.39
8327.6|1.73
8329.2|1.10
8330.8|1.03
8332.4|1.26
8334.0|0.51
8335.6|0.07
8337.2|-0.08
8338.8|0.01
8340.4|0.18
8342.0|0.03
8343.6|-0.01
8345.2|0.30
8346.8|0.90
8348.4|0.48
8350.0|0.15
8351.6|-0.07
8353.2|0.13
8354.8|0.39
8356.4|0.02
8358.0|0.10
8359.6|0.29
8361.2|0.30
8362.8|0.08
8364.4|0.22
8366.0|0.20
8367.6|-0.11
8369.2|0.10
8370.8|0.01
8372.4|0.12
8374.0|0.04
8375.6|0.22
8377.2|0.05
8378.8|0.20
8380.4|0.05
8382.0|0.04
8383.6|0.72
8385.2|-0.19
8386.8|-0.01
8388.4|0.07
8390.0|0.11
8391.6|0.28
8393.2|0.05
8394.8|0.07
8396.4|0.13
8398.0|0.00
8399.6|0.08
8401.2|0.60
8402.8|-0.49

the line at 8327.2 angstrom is [O II] 3727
